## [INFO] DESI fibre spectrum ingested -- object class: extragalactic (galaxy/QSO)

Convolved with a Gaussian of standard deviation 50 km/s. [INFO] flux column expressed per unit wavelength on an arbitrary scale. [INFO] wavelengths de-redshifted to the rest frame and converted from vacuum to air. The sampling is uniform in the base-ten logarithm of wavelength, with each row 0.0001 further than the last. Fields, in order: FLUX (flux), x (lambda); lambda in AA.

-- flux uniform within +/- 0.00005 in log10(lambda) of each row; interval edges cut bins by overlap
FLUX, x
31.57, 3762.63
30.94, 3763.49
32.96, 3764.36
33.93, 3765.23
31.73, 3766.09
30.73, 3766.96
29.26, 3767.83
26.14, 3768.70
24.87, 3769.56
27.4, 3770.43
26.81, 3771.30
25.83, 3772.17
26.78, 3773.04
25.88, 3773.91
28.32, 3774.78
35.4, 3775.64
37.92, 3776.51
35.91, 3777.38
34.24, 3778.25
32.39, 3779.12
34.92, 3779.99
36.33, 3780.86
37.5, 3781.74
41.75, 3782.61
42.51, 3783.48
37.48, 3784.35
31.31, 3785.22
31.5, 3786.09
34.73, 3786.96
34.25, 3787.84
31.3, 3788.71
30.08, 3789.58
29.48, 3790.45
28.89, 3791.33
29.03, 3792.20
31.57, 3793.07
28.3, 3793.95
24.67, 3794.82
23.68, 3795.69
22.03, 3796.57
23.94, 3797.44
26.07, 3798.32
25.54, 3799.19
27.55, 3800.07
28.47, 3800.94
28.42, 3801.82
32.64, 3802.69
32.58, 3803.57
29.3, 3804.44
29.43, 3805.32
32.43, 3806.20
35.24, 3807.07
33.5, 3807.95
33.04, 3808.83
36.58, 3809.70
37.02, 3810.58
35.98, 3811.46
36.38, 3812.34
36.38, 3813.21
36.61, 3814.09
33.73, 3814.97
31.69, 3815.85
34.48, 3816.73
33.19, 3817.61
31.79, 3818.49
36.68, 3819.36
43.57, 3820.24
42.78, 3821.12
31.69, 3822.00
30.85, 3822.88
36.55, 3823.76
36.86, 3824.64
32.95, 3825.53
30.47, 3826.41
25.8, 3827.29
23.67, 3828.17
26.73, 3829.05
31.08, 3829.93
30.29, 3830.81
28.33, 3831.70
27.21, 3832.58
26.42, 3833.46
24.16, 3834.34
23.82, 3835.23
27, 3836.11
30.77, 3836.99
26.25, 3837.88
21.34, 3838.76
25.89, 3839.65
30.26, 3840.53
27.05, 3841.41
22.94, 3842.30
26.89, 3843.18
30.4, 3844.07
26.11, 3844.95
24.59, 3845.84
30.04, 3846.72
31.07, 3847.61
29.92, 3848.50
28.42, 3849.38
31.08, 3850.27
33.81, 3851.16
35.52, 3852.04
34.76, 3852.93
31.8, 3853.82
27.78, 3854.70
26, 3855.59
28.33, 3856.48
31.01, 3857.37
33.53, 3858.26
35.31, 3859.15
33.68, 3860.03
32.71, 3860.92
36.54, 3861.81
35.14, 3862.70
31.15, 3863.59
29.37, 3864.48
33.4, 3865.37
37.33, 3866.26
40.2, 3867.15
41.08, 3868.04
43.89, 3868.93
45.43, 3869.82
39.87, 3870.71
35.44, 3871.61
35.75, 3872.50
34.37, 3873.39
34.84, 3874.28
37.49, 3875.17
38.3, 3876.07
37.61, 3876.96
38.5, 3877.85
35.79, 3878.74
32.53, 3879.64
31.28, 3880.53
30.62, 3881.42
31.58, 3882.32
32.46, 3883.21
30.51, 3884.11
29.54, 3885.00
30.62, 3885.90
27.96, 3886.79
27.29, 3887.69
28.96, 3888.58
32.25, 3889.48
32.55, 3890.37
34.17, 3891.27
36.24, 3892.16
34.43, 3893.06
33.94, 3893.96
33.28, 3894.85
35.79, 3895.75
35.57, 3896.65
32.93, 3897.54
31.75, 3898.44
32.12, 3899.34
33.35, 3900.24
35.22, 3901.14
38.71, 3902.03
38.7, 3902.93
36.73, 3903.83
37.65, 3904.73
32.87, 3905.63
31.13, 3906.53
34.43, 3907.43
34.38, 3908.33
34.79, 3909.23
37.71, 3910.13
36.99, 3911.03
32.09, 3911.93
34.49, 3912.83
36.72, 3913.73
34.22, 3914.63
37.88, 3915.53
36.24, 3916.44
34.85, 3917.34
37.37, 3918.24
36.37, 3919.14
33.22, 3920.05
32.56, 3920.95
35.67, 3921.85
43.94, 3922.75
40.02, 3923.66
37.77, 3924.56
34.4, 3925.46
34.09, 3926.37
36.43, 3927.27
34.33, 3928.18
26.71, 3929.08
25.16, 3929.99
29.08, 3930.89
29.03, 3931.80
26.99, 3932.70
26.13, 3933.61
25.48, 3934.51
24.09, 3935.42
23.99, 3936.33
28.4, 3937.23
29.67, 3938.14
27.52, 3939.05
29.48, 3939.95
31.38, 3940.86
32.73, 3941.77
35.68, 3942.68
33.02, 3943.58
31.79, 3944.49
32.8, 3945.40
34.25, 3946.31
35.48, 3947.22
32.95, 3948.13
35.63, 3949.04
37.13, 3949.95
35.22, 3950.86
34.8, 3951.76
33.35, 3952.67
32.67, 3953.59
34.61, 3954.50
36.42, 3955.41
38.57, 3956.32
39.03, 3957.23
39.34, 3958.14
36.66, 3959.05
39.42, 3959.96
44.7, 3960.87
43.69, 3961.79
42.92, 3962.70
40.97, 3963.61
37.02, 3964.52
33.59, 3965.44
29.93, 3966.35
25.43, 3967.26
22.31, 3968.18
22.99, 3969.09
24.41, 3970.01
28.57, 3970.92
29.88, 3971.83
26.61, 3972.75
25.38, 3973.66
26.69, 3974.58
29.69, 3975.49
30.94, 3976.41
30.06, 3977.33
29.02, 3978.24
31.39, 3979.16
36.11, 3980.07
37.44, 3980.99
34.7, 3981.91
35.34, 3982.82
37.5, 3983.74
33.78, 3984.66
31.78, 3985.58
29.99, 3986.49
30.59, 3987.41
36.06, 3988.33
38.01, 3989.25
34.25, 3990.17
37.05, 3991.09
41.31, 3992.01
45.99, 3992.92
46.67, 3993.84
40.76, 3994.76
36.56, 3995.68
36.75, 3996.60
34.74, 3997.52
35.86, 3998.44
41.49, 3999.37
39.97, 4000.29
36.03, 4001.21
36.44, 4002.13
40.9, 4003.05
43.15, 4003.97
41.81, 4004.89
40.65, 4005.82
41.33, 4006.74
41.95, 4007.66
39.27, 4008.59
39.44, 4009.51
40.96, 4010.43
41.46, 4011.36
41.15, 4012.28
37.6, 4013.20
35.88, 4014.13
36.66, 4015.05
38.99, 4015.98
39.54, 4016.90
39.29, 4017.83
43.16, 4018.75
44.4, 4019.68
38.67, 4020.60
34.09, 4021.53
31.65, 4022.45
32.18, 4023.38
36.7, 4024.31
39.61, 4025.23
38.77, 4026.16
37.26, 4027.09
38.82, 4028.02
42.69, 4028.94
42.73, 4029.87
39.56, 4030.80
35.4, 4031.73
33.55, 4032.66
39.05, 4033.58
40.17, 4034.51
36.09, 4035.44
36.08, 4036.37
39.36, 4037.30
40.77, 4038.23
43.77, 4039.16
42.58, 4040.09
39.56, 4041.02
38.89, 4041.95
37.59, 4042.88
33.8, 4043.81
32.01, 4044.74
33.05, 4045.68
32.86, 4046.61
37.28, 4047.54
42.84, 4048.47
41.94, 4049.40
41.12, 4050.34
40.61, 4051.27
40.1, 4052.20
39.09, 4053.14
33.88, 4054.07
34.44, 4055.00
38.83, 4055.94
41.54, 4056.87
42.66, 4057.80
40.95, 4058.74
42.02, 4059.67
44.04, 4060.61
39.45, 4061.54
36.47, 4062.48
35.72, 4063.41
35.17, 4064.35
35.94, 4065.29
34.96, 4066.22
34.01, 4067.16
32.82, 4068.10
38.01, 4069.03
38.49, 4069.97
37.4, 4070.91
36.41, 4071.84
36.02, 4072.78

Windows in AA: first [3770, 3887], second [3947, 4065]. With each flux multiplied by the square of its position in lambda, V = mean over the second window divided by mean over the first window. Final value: 1.27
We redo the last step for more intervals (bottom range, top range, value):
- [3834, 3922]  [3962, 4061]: 1.20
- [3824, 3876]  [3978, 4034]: 1.31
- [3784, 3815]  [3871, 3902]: 1.13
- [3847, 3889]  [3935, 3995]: 1.05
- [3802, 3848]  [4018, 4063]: 1.39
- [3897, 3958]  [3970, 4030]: 1.13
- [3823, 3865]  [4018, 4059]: 1.43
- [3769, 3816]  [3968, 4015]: 1.25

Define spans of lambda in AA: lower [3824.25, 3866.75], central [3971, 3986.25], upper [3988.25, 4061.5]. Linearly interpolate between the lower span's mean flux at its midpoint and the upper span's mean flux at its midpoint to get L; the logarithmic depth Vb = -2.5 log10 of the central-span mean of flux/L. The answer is 0.16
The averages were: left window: 29.7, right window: 38.9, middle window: 31.6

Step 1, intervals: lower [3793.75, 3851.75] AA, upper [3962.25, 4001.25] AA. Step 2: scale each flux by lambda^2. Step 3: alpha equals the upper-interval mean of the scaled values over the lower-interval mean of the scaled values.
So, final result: 1.22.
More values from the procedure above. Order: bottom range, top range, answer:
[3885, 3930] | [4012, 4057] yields 1.19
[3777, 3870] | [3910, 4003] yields 1.15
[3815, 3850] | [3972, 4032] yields 1.36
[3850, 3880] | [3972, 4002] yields 1.06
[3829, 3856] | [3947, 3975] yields 1.26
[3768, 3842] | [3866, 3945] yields 1.15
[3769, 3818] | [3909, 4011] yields 1.19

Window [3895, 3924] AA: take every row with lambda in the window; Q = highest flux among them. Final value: 43.94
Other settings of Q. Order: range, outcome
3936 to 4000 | 46.67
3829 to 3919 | 45.43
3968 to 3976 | 29.88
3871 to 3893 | 38.5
